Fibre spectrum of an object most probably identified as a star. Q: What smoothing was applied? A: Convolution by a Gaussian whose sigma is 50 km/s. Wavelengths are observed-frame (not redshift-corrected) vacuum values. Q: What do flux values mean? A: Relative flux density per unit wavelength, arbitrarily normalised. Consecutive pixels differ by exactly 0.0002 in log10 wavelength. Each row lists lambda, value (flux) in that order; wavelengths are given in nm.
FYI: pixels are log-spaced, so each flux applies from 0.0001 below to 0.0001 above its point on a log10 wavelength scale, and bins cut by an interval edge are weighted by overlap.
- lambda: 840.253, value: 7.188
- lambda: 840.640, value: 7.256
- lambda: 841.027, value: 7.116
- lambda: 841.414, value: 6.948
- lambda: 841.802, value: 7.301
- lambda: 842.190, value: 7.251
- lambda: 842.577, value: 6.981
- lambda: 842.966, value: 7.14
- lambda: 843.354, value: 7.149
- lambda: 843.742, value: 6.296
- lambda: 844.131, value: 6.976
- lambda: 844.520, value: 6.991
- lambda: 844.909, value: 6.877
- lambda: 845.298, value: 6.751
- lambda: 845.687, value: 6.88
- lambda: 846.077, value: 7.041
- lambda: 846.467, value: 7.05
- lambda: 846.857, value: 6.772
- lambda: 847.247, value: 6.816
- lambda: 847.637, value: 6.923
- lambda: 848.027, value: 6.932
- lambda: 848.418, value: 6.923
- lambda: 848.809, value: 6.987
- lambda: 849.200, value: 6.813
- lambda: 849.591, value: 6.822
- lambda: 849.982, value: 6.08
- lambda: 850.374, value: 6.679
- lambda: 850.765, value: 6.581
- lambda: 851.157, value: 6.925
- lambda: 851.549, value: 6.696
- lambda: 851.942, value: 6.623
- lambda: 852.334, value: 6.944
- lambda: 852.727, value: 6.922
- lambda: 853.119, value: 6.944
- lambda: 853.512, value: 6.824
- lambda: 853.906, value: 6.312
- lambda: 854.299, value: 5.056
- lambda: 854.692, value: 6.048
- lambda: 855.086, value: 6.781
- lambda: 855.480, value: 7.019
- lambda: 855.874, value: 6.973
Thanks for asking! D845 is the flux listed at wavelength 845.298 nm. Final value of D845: 6.751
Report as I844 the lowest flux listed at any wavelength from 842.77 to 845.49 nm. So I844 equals 6.296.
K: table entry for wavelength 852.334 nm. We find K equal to 6.944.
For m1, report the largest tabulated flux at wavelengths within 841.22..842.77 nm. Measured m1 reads 7.301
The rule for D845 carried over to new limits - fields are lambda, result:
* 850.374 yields 6.679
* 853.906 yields 6.312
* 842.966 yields 7.14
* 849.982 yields 6.08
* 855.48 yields 7.019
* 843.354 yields 7.149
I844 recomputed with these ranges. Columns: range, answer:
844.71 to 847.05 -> 6.751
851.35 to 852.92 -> 6.623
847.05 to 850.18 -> 6.08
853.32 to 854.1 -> 6.312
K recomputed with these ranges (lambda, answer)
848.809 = 6.987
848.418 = 6.923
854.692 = 6.048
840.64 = 7.256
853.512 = 6.824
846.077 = 7.041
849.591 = 6.822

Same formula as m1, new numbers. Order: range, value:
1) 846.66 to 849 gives 6.987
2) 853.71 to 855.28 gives 6.781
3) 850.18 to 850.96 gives 6.679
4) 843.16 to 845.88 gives 7.149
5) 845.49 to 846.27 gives 7.041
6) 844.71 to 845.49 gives 6.877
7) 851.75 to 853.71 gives 6.944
